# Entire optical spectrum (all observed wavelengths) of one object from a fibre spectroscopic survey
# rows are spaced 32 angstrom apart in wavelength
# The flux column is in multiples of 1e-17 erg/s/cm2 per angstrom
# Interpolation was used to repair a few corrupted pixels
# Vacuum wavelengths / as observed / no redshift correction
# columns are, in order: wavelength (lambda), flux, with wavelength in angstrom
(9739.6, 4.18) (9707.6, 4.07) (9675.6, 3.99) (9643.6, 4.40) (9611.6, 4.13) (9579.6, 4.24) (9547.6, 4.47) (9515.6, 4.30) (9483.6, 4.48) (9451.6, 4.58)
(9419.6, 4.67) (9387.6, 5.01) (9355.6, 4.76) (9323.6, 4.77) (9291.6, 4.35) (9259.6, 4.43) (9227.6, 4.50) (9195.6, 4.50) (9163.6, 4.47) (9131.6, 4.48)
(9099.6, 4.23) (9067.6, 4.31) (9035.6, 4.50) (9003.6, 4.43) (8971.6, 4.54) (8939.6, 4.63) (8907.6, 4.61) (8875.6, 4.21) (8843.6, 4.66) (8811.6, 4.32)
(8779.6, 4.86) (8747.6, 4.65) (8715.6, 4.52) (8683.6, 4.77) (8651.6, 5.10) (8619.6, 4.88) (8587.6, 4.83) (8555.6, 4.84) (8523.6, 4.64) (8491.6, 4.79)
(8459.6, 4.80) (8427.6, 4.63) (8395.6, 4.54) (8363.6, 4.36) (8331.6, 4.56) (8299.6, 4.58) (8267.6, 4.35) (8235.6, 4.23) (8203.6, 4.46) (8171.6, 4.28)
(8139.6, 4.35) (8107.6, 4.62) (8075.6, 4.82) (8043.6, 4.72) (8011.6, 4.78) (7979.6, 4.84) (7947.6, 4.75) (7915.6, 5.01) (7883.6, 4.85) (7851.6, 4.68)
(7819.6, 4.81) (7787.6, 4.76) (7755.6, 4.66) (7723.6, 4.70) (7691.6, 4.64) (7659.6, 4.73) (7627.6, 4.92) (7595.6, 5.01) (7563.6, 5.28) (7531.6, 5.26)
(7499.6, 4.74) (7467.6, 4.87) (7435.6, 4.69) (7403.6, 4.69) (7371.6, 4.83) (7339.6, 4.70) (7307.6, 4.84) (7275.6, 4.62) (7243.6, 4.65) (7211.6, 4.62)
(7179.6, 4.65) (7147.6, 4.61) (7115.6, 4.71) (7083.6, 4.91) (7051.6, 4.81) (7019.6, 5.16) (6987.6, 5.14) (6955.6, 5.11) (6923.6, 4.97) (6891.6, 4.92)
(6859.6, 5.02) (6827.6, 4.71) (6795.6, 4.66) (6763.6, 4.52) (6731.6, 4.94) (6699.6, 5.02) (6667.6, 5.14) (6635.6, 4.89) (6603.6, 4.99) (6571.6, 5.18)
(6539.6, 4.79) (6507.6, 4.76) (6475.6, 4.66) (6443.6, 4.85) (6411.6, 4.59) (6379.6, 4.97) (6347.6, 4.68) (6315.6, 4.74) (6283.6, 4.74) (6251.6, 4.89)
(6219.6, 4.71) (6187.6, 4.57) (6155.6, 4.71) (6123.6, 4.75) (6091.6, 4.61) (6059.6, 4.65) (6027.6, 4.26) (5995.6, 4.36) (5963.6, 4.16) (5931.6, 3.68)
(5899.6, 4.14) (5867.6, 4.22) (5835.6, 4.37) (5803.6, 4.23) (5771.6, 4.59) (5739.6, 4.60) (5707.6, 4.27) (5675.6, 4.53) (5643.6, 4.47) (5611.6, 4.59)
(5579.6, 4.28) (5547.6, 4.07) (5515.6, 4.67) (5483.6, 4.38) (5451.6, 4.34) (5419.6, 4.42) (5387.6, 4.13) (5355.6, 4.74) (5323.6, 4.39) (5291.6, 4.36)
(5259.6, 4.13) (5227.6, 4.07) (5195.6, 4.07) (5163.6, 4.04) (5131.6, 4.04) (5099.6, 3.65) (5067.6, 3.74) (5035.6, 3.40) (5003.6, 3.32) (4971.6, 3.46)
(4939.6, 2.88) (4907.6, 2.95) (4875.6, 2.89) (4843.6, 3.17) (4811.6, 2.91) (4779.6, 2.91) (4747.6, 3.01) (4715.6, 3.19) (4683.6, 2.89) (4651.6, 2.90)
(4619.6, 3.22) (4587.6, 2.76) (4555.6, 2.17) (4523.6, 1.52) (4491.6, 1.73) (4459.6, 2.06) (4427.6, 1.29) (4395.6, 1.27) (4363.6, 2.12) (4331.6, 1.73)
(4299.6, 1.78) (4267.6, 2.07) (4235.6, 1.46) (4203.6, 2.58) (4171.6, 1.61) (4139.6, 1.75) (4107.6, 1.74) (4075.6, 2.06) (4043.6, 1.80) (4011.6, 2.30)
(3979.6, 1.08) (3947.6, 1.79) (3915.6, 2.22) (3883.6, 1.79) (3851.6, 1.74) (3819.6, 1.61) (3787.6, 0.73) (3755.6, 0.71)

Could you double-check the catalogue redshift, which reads 0.146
